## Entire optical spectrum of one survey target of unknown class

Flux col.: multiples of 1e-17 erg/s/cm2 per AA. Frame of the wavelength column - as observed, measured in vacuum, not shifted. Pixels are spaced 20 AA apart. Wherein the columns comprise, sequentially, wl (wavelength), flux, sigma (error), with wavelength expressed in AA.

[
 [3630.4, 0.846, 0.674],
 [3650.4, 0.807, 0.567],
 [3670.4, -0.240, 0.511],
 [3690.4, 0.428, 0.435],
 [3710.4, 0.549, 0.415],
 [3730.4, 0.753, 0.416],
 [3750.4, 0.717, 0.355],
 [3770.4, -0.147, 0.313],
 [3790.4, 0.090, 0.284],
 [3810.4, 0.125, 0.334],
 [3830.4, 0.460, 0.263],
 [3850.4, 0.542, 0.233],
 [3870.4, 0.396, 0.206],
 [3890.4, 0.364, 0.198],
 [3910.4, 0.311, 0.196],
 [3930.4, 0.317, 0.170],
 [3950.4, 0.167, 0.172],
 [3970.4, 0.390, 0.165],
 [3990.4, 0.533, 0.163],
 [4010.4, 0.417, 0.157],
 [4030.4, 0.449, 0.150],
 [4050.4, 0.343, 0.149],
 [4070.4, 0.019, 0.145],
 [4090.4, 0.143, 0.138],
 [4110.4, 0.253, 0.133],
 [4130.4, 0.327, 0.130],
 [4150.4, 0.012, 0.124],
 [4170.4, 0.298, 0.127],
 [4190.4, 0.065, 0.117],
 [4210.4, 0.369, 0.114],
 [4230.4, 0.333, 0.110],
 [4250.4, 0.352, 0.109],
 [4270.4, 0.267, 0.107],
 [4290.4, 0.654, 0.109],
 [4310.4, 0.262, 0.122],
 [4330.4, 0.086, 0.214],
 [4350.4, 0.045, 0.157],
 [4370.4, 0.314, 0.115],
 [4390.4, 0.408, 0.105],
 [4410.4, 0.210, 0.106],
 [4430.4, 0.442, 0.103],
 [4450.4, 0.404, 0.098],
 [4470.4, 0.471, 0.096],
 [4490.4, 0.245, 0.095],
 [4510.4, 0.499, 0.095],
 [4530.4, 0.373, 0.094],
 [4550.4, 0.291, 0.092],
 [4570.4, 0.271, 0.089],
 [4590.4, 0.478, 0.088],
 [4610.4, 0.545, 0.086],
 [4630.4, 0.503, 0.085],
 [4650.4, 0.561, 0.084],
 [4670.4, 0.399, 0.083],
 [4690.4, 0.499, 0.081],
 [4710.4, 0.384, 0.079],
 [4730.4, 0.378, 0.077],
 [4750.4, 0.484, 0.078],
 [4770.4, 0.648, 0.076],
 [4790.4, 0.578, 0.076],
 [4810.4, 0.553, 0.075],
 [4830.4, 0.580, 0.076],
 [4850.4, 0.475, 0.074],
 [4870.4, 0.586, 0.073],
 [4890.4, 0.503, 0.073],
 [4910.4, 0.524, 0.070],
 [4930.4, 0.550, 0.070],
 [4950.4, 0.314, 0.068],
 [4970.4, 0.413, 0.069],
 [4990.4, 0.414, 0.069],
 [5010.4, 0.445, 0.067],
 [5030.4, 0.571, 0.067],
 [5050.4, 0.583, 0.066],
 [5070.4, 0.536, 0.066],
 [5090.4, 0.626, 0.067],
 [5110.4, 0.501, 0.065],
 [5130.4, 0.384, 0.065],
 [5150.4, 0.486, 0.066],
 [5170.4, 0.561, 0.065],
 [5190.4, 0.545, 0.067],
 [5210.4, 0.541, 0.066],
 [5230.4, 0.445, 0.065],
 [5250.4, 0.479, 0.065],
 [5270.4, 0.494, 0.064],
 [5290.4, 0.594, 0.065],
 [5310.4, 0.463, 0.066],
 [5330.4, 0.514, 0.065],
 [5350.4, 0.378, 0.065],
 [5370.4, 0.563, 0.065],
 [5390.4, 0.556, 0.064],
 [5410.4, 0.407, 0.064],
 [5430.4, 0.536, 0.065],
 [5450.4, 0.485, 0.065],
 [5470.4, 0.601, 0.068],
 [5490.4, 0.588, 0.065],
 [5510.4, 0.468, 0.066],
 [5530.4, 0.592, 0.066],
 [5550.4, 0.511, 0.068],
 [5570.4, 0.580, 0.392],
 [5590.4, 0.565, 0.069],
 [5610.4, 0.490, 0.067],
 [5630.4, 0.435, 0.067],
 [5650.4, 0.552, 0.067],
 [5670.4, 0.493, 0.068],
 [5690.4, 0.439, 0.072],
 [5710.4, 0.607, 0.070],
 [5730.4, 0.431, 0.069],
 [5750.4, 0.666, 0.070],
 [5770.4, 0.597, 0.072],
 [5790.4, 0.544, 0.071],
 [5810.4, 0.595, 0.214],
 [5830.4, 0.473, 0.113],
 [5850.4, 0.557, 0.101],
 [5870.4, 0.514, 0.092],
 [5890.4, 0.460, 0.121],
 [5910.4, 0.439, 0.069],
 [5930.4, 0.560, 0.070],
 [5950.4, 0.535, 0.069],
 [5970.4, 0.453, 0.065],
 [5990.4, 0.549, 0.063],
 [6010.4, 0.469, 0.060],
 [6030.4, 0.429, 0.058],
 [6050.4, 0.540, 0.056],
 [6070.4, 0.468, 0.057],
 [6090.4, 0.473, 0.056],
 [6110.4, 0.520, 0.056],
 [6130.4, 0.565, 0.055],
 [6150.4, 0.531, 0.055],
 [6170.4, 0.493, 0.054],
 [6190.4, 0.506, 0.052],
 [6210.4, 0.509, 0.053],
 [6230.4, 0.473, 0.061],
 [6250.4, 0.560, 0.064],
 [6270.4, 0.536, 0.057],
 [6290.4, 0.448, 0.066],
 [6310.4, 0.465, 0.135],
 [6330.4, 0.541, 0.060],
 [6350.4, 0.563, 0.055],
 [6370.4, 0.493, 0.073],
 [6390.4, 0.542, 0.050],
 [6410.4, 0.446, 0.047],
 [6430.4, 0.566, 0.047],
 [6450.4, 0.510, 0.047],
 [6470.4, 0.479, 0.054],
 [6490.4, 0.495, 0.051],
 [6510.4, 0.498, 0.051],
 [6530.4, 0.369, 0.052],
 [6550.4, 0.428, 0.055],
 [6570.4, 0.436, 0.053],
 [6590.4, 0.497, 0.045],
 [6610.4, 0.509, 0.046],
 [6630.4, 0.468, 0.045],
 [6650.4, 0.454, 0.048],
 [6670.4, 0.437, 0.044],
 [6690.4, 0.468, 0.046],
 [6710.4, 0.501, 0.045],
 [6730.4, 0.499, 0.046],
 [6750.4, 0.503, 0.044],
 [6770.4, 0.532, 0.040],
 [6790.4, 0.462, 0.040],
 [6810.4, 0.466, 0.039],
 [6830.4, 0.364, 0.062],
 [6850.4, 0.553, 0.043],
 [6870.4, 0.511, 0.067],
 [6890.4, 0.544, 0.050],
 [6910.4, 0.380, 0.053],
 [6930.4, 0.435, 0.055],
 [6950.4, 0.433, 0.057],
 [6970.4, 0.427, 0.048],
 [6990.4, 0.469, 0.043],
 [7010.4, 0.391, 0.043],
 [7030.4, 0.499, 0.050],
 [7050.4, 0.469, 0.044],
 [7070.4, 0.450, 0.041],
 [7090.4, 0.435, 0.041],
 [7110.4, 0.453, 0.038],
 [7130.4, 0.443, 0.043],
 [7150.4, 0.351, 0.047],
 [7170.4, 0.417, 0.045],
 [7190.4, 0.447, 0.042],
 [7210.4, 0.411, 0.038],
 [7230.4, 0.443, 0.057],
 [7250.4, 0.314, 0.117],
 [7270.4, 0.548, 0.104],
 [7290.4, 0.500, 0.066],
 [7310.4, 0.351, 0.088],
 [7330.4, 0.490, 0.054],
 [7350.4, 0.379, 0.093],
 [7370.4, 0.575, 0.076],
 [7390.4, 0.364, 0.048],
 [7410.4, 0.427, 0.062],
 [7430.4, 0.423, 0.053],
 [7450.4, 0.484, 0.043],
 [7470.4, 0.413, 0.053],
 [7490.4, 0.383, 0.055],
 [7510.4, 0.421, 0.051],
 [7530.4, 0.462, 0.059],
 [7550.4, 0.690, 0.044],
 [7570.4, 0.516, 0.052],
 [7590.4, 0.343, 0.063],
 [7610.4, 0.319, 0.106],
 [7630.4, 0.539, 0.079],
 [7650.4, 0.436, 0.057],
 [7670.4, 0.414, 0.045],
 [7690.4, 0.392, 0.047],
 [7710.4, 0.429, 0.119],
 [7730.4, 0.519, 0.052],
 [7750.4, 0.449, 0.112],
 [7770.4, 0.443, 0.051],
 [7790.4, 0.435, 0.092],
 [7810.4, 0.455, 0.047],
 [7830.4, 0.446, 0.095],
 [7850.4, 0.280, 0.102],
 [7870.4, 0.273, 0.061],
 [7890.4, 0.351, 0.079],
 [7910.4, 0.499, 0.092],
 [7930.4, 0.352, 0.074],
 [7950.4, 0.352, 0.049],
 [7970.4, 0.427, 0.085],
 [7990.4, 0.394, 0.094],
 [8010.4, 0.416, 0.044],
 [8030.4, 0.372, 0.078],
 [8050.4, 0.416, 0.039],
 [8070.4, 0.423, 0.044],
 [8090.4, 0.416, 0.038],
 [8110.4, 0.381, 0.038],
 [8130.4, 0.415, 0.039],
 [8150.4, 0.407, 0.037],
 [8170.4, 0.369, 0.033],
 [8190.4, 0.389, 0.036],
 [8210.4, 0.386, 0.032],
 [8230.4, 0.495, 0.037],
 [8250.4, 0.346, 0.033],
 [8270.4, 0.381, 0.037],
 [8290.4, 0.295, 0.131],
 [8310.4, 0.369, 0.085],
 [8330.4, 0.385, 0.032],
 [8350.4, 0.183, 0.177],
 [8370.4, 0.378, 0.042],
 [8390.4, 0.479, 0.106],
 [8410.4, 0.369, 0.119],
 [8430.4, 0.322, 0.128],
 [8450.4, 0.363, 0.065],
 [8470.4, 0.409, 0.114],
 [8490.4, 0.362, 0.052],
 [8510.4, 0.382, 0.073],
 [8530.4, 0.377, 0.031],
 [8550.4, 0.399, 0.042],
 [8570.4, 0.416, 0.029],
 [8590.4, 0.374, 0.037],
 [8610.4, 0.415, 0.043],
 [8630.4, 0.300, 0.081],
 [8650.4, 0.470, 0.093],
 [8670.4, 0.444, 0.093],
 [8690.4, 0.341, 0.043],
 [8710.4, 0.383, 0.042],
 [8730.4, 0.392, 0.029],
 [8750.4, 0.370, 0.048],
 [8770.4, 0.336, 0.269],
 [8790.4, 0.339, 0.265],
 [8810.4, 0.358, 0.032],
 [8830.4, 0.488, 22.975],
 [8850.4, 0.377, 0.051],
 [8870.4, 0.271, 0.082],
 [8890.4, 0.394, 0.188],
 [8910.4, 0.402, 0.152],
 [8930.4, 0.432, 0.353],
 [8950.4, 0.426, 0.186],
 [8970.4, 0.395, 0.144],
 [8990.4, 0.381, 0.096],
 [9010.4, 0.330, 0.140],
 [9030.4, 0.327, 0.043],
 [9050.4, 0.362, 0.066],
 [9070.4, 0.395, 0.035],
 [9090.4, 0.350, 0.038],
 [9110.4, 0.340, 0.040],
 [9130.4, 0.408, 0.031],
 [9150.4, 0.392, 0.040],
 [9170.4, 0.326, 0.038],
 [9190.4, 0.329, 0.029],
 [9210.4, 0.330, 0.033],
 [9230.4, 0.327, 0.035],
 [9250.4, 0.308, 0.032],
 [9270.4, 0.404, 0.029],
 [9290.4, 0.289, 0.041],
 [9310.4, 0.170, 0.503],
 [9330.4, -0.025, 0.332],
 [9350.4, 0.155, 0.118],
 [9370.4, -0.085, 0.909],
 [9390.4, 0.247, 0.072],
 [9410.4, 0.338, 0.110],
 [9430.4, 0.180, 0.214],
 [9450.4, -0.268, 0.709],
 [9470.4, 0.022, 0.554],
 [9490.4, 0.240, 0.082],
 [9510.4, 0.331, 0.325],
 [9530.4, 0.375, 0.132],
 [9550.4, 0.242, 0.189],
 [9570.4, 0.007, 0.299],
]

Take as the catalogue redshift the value 0.150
